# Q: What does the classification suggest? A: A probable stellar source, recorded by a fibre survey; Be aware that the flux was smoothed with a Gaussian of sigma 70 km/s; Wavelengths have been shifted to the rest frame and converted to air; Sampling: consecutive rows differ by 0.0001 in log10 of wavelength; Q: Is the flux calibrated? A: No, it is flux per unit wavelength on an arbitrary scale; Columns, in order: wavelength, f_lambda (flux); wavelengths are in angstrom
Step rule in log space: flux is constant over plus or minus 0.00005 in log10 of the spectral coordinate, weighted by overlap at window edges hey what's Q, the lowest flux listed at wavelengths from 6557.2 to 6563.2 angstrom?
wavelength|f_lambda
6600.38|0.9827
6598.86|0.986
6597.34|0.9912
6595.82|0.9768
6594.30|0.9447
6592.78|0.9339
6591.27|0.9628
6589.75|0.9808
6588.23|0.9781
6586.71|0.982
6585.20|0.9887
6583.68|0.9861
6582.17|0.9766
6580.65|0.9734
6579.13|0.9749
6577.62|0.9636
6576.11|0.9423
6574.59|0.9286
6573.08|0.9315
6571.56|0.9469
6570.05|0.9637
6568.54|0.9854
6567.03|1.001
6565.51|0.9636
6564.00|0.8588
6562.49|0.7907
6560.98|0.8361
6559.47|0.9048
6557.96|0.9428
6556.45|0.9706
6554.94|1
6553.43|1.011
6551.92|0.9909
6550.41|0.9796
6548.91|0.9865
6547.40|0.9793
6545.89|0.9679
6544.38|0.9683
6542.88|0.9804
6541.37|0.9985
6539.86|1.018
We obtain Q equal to 0.7907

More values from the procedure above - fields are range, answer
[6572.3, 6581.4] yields 0.9286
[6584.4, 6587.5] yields 0.982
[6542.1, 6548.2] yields 0.9679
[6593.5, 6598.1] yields 0.9447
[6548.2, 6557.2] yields 0.9706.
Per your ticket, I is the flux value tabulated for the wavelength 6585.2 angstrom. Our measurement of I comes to 0.9887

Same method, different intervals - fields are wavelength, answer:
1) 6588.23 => 0.9781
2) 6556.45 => 0.9706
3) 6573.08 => 0.9315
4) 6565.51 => 0.9636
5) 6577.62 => 0.9636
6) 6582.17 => 0.9766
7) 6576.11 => 0.9423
